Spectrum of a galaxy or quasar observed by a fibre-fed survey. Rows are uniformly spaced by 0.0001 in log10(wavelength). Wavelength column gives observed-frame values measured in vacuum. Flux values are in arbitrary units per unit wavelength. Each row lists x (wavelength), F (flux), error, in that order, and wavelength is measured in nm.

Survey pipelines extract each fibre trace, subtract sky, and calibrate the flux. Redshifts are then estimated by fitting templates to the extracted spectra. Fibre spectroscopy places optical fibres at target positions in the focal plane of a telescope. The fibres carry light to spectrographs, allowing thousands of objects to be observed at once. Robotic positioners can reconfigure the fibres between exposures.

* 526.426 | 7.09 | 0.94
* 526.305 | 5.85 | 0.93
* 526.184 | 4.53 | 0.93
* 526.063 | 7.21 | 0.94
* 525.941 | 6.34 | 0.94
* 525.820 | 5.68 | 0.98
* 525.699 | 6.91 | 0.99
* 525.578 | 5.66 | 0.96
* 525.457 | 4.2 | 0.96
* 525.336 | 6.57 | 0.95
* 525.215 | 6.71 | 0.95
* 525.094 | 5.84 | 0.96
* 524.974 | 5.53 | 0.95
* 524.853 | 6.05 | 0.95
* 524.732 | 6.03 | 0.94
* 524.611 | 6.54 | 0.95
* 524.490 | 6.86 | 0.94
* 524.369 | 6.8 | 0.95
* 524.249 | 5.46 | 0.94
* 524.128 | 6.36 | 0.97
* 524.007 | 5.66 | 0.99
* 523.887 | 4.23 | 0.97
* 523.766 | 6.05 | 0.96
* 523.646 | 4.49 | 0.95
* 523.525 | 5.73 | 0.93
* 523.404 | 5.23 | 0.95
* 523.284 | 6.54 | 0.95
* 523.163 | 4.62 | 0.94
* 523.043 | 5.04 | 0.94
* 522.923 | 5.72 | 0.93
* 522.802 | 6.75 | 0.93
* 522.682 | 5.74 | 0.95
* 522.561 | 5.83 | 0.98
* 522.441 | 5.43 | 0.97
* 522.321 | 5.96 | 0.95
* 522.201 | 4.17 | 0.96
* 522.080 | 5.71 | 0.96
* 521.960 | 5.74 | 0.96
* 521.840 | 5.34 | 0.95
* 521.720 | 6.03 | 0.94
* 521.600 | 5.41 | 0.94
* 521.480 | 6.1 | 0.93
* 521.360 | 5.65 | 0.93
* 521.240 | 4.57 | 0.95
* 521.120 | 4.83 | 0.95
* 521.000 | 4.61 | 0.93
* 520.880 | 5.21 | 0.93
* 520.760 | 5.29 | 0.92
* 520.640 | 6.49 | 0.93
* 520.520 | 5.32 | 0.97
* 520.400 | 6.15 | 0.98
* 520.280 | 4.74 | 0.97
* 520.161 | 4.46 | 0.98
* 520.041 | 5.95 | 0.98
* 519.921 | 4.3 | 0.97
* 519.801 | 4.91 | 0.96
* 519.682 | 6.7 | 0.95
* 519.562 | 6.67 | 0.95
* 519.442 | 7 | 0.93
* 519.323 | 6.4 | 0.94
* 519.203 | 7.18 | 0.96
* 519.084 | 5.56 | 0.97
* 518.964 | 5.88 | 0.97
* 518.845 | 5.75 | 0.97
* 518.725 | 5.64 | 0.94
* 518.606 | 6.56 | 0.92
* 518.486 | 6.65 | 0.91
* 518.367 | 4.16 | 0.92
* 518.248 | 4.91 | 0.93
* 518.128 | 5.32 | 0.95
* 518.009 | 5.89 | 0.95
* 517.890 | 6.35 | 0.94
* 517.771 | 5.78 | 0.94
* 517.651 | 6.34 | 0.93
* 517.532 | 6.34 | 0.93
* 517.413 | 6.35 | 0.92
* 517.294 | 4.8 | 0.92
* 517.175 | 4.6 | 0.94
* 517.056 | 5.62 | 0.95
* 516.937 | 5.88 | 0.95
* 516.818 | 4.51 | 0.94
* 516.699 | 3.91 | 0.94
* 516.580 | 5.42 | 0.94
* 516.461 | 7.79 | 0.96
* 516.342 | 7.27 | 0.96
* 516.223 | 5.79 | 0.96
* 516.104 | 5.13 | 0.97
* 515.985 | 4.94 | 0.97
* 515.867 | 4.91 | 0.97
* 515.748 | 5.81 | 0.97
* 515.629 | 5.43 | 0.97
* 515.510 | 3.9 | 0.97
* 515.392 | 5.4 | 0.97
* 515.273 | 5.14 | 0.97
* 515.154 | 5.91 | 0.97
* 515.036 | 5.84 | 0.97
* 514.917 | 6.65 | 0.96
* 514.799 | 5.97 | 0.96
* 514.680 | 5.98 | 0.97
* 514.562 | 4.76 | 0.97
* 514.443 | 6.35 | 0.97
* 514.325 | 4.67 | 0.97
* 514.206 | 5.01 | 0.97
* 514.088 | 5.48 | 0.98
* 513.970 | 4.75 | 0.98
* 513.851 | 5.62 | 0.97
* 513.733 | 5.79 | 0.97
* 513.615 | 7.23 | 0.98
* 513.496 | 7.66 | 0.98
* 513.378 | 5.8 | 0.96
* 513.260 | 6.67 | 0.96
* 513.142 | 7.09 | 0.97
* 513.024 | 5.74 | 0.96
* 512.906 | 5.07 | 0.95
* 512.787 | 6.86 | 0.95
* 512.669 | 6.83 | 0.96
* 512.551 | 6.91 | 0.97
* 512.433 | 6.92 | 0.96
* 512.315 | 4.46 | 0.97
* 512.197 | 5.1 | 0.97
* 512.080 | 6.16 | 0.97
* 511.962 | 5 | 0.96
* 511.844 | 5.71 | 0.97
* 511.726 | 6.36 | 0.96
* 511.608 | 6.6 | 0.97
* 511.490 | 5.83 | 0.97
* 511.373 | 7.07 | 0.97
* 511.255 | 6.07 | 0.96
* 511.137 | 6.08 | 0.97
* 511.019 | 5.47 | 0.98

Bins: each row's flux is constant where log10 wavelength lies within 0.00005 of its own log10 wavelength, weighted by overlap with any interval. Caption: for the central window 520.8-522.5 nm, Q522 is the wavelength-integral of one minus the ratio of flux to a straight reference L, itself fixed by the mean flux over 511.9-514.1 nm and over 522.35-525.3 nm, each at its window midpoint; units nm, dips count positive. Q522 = 0.15 nm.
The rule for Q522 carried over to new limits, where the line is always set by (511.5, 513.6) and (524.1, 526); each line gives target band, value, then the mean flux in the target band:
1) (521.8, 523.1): 0.11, 5.59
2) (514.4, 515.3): 0.05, 5.84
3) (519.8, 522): 0.29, 5.33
